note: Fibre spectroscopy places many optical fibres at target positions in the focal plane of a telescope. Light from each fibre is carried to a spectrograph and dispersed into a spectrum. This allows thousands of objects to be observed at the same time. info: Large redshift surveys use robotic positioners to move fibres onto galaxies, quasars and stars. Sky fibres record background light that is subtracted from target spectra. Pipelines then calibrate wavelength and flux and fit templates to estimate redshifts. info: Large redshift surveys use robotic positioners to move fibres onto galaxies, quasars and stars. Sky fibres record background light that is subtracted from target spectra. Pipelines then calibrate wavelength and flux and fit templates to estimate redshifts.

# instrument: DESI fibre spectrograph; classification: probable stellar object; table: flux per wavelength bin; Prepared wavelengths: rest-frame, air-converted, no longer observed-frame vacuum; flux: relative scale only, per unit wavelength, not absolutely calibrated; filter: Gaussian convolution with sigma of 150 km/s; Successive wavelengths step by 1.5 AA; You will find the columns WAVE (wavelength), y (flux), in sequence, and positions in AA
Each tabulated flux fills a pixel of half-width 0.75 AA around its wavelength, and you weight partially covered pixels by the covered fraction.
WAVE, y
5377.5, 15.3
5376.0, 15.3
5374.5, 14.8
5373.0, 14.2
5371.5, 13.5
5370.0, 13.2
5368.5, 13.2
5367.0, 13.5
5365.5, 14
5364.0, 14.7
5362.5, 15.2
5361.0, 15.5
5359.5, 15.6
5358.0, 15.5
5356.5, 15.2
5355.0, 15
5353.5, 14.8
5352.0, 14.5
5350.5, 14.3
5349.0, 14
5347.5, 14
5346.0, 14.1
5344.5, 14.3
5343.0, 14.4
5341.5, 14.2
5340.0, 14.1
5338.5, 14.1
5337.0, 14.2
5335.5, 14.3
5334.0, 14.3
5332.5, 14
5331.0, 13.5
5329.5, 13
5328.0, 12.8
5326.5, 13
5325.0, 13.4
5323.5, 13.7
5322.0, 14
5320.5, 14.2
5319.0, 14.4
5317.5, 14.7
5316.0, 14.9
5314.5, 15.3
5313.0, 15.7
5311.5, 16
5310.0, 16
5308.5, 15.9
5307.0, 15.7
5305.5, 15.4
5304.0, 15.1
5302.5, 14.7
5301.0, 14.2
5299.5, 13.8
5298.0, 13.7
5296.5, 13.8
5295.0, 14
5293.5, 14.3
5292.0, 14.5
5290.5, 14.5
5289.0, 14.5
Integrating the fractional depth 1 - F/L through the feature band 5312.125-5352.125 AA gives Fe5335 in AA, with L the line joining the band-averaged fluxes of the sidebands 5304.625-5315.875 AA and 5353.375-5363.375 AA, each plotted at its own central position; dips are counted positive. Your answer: 3.52 AA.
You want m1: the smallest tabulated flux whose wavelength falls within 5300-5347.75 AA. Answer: 12.8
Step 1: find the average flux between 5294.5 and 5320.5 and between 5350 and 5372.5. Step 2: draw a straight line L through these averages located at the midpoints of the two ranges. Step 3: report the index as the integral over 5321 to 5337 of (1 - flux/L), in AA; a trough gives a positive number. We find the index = 1.2 AA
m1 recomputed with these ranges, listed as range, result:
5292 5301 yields 13.7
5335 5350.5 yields 14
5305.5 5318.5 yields 14.7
